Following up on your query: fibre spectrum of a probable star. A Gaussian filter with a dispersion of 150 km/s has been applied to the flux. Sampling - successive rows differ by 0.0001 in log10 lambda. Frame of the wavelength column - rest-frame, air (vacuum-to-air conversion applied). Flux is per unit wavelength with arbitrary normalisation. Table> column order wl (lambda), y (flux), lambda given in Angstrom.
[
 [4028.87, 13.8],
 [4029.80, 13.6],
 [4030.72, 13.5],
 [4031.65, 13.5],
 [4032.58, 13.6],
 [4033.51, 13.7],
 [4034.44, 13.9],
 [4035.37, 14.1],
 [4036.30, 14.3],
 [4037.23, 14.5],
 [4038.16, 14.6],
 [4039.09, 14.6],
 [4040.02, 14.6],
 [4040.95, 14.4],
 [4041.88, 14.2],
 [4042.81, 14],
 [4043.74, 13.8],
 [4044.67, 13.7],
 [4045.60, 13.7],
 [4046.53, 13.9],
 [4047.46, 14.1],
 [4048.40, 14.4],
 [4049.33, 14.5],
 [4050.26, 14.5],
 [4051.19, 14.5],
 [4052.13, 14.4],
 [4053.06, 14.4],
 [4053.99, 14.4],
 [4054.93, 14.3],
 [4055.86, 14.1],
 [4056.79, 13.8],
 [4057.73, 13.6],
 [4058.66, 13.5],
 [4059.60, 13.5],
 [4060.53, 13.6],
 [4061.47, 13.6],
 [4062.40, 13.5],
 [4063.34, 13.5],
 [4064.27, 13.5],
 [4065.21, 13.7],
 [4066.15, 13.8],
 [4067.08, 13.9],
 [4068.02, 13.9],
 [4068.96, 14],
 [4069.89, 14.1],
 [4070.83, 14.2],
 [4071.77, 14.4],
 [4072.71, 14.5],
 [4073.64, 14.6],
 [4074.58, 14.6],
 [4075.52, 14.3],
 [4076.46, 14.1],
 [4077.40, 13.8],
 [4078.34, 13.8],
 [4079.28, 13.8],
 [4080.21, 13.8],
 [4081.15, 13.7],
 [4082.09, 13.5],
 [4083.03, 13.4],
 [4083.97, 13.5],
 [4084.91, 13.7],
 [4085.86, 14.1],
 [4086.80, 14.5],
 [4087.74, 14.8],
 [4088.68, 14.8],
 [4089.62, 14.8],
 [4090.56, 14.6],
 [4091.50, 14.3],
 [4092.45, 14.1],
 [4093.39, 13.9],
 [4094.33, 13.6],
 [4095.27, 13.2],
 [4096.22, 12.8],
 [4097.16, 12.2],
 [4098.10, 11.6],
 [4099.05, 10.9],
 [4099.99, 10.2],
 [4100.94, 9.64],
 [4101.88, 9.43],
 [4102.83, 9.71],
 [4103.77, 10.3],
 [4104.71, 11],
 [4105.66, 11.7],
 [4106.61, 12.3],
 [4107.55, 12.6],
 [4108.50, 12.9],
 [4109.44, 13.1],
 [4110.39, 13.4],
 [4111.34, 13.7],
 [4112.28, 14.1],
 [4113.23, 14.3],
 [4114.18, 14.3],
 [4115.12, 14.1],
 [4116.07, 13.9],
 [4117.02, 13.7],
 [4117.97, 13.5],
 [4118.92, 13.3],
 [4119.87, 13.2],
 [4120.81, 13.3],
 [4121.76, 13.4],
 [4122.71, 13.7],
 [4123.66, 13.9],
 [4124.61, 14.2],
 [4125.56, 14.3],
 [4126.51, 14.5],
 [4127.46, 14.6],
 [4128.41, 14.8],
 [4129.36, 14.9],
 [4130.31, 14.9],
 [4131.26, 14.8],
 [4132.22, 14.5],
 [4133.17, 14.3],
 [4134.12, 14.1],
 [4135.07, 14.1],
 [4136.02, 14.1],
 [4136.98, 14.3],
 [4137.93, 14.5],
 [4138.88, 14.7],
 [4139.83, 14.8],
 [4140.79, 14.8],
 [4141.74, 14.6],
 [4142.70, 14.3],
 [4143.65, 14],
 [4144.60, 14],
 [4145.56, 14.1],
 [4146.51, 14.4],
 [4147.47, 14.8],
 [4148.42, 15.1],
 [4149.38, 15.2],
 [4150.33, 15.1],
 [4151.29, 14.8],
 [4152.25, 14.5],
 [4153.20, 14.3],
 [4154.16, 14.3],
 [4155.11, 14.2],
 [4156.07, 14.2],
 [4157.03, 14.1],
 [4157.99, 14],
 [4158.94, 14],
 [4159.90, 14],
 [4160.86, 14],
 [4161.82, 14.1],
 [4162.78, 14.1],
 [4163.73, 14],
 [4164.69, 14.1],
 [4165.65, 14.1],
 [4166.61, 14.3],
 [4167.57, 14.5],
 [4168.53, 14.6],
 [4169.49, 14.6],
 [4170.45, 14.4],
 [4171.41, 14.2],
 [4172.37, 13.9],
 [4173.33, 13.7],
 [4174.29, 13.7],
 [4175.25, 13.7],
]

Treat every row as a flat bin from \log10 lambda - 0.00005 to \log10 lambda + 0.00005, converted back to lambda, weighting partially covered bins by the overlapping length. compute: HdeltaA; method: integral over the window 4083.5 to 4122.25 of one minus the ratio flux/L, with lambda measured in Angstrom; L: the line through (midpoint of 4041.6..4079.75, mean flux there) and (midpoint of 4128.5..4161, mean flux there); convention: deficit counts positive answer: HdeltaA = 3.38 Angstrom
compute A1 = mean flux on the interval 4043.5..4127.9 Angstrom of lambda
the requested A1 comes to 13.5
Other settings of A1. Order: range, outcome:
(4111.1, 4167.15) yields 14.2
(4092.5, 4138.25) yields 13.2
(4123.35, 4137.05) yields 14.4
